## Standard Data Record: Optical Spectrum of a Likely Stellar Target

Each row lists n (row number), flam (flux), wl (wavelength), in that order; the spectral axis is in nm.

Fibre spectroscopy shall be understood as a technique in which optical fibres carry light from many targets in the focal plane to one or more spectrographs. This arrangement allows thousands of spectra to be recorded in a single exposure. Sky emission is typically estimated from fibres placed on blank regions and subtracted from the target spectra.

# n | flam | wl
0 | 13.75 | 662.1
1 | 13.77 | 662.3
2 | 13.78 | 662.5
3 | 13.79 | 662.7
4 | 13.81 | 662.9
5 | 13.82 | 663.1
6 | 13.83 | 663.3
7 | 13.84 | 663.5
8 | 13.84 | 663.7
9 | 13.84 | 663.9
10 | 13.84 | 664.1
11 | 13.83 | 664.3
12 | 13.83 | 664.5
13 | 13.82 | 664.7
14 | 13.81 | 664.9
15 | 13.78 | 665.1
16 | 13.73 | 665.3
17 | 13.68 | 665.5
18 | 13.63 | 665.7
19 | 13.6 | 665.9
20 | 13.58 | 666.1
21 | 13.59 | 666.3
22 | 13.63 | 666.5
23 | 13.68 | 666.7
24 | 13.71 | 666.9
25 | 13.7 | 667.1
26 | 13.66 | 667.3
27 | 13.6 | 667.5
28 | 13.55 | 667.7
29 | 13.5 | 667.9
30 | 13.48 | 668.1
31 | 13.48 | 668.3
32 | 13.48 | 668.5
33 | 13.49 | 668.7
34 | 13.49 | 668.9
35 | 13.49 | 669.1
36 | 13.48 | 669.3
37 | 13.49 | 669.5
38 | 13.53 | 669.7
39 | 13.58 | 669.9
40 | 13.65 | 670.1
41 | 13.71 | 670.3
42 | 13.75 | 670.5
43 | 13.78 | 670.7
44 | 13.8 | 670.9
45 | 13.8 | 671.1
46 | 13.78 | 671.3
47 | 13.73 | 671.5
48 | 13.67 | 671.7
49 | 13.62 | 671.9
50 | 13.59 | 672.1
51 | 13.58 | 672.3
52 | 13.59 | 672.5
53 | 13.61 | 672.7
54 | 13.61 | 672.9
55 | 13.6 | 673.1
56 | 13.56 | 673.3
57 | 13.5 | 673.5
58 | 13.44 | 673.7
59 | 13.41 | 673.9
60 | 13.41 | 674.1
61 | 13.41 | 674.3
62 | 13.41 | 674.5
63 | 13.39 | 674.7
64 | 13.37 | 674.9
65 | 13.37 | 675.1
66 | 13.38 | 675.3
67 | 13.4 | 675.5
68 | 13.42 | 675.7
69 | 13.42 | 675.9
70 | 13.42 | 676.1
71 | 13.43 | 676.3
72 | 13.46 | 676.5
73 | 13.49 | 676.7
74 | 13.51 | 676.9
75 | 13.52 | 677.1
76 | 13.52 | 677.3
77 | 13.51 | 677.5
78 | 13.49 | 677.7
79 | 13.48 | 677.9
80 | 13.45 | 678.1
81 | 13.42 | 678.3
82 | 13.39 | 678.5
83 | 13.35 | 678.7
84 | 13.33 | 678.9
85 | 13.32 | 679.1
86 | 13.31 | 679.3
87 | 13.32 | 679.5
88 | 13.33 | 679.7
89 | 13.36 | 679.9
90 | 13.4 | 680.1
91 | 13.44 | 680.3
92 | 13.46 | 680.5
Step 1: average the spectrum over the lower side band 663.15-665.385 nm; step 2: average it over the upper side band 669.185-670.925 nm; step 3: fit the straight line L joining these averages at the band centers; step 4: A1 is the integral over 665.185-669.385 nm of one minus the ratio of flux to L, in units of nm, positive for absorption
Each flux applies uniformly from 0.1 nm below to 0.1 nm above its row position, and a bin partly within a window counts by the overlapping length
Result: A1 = 0.04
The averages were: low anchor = 13.8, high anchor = 13.6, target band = 13.6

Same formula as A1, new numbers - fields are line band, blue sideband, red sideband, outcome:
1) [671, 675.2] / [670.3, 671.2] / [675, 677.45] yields 0.03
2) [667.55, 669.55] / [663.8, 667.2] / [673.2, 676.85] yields 0.02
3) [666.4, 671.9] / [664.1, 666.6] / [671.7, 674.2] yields 0.01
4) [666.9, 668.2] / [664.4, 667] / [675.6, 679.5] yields 0.01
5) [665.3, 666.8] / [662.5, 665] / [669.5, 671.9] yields 0.02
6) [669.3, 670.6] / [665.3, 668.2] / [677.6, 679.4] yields 0.00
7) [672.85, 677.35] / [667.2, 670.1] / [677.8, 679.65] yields -0.01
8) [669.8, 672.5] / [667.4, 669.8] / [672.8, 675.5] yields -0.04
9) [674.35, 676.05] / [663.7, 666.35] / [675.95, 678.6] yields 0.01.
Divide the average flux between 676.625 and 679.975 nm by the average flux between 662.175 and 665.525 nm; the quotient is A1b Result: 1.0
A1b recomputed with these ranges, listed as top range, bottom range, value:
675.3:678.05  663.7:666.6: 0.98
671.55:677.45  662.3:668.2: 0.98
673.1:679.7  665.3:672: 0.99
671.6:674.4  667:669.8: 1.00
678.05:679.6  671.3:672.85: 0.98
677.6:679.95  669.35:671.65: 0.98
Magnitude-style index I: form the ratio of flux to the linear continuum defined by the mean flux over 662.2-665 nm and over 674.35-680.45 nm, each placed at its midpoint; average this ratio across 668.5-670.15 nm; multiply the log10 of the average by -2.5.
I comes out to 0.01 mag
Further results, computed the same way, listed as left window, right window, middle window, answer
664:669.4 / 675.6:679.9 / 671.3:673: -0.01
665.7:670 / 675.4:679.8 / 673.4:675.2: 0.00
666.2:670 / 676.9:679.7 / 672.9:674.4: 0.00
